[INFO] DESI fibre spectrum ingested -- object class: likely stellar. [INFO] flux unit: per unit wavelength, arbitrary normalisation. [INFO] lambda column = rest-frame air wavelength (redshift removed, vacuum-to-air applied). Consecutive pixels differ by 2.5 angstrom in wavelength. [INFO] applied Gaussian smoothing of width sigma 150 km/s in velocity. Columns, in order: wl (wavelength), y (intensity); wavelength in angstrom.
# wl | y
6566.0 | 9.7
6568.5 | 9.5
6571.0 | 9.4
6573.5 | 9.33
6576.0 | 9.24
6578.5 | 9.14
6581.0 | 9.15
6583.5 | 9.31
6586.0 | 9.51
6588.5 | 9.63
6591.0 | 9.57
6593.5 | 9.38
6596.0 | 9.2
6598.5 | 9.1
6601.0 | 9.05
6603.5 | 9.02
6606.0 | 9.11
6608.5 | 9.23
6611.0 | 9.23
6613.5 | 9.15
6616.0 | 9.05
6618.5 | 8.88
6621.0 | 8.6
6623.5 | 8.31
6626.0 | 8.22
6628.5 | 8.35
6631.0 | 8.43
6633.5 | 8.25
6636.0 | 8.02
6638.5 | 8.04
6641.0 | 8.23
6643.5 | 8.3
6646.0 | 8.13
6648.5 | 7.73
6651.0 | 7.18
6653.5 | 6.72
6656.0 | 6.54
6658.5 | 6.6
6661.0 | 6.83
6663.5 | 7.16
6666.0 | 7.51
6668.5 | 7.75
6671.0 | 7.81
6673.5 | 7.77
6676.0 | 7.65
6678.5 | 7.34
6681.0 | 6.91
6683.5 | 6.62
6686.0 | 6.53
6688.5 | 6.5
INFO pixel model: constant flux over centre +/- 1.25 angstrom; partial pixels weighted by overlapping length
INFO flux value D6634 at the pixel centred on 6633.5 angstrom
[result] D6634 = 8.25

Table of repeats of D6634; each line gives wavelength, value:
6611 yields 9.23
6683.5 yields 6.62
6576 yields 9.24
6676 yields 7.65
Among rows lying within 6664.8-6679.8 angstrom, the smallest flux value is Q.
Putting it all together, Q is 7.34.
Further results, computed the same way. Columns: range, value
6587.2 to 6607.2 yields 9.02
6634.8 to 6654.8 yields 6.72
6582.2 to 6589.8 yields 9.31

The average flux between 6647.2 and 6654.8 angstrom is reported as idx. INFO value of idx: 7.21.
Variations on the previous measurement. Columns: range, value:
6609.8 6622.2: 8.98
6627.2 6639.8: 8.22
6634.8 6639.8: 8.03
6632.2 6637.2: 8.14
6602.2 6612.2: 9.15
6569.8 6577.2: 9.32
